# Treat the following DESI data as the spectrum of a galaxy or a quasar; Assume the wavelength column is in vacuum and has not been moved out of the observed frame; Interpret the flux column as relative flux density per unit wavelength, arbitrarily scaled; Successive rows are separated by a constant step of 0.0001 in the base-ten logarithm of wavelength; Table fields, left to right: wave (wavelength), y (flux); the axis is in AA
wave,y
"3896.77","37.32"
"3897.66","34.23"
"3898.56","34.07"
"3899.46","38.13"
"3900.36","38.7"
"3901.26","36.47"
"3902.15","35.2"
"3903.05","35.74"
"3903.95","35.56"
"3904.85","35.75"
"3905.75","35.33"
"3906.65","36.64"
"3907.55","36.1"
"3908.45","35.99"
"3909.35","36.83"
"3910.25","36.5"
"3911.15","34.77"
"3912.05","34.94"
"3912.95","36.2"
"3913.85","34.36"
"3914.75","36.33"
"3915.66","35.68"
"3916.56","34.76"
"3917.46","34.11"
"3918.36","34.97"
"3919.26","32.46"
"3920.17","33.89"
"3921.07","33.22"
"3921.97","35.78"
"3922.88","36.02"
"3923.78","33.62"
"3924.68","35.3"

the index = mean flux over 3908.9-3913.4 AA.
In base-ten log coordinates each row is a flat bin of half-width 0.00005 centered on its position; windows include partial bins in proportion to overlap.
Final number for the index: 35.9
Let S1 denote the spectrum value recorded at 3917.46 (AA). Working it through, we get 34.11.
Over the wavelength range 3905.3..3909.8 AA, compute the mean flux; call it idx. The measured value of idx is 36.2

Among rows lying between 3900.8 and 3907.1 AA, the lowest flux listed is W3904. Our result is 35.2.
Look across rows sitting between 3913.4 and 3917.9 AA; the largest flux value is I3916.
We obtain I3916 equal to 36.33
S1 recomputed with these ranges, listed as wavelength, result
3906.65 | 36.64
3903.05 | 35.74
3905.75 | 35.33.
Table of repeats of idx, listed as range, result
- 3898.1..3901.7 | 36.8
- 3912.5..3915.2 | 35.7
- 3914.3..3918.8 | 35.2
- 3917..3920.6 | 33.9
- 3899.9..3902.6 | 36.8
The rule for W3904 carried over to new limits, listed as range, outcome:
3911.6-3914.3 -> 34.36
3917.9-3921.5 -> 32.46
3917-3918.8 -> 34.11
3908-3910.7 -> 35.99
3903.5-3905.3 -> 35.56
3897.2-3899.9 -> 34.07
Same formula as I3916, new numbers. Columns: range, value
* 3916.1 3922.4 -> 35.78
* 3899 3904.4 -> 38.7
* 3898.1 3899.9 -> 38.13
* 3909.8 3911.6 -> 36.5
